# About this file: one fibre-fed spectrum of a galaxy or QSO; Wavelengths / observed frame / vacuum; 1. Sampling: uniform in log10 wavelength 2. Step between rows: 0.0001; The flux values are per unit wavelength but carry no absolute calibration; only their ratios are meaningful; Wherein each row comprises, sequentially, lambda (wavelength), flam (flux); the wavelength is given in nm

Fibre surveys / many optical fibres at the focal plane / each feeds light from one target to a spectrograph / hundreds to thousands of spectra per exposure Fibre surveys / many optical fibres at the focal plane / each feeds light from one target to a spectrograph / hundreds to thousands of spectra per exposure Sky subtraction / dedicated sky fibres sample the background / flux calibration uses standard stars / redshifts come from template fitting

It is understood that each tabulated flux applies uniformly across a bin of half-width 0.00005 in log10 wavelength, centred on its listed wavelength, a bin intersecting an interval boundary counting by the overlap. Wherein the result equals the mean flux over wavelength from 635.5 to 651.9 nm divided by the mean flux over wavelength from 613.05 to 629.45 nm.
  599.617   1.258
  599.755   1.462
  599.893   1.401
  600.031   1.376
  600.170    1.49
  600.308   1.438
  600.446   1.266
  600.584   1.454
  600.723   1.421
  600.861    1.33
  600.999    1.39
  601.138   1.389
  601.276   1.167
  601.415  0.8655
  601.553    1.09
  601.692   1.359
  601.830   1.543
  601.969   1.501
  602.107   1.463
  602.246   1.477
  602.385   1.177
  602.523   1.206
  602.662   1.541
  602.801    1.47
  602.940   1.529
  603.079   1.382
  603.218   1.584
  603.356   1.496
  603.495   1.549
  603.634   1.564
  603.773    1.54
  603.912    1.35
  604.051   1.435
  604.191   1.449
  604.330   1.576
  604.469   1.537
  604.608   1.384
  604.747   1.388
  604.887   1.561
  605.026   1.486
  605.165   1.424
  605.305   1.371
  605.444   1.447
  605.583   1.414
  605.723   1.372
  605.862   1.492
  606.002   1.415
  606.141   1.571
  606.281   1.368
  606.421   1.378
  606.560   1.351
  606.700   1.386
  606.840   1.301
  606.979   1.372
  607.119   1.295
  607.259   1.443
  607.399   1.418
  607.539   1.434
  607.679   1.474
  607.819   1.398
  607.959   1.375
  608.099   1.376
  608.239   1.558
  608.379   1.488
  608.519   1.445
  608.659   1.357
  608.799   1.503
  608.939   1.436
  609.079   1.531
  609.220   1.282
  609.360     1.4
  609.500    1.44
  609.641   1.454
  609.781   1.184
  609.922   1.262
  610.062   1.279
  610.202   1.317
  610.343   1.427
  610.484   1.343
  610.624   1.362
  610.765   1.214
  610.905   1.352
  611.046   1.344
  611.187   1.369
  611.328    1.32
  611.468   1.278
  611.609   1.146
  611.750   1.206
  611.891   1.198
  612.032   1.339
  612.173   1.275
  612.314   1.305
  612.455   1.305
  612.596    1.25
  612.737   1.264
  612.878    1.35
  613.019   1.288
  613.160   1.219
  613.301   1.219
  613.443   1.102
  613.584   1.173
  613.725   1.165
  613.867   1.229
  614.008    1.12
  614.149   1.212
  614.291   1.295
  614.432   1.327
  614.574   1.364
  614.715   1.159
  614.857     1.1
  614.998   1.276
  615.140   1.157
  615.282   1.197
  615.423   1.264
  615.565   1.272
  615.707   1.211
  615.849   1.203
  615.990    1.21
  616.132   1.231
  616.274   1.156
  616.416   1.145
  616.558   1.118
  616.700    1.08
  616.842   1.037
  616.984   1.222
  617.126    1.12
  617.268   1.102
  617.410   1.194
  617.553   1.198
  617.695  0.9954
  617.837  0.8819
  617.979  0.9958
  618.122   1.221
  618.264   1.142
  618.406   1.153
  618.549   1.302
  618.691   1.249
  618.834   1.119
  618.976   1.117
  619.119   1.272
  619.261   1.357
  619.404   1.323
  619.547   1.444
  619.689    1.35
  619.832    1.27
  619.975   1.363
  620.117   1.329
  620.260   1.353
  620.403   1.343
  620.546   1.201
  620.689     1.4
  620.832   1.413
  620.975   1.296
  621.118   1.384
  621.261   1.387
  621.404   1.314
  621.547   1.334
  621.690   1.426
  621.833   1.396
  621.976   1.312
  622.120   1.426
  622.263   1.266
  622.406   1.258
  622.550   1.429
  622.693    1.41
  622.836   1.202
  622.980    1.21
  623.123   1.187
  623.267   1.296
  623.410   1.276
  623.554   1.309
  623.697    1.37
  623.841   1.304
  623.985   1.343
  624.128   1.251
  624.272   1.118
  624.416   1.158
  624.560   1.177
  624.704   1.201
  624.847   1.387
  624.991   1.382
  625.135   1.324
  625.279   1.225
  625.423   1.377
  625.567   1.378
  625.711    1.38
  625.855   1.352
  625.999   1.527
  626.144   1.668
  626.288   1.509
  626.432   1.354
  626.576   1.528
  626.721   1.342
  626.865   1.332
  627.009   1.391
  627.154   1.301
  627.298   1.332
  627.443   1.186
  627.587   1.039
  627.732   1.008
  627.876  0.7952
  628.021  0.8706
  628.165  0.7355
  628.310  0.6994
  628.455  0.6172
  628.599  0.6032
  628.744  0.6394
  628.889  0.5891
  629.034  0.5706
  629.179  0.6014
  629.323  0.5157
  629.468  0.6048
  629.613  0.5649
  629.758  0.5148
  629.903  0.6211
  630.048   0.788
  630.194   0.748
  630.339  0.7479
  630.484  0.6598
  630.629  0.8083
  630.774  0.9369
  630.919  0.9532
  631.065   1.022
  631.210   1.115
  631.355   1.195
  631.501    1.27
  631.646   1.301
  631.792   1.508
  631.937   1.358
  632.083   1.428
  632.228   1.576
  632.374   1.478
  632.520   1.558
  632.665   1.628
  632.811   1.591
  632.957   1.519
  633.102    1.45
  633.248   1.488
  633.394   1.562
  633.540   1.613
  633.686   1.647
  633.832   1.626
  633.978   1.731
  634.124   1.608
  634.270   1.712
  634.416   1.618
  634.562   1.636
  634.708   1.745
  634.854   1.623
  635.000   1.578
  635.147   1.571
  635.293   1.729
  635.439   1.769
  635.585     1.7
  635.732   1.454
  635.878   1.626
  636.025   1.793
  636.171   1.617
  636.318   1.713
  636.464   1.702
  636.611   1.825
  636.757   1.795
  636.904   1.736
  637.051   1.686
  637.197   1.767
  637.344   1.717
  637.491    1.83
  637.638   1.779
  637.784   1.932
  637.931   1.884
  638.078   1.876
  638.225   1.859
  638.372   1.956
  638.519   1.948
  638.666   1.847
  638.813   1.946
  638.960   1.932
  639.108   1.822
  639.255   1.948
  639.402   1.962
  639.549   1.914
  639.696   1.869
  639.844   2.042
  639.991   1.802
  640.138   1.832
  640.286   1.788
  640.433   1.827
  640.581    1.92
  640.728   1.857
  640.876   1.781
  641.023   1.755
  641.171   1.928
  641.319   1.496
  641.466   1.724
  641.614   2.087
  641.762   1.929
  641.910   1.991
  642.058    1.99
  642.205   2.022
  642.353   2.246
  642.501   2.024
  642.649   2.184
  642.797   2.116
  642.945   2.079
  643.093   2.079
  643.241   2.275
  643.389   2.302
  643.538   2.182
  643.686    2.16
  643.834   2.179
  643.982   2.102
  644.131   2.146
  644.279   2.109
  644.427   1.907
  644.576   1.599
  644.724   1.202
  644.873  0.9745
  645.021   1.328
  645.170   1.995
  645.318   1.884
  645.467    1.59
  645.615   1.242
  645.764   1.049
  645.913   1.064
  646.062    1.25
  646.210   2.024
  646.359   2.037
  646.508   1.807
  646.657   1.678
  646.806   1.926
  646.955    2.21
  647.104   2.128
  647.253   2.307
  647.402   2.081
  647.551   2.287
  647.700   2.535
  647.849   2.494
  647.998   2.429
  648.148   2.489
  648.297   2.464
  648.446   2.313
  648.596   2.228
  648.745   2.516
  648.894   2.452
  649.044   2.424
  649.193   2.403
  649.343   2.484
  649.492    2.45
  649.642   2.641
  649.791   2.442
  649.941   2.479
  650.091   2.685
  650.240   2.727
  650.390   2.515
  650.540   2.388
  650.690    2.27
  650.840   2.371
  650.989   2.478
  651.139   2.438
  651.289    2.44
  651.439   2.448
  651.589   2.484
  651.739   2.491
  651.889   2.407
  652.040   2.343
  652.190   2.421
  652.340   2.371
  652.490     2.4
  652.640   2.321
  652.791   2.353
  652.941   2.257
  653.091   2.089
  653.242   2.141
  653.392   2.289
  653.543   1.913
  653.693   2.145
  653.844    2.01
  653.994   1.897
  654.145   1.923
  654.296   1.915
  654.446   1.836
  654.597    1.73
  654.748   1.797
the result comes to 1.67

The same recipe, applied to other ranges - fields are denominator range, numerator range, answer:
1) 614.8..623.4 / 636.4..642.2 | 1.49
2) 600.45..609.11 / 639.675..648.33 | 1.36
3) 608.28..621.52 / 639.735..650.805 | 1.62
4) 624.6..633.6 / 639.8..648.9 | 1.72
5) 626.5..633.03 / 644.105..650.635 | 2.02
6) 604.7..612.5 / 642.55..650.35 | 1.51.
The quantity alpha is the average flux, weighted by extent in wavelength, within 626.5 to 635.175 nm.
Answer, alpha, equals 1.17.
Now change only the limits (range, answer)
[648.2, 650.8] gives 2.46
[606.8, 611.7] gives 1.37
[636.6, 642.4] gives 1.87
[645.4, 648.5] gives 1.97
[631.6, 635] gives 1.57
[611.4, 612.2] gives 1.24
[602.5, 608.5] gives 1.44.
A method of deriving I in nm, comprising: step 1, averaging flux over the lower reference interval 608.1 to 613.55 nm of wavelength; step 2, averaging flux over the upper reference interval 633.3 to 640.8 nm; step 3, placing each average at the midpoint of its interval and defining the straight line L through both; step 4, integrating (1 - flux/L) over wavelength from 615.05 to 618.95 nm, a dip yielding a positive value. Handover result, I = 0.750 nm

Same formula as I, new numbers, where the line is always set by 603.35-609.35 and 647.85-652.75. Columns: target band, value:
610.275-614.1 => 0.74 nm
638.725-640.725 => 0.28 nm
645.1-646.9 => 0.55 nm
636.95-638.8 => 0.27 nm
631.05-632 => 0.35 nm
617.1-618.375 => 0.45 nm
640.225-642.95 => 0.38 nm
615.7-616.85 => 0.35 nm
